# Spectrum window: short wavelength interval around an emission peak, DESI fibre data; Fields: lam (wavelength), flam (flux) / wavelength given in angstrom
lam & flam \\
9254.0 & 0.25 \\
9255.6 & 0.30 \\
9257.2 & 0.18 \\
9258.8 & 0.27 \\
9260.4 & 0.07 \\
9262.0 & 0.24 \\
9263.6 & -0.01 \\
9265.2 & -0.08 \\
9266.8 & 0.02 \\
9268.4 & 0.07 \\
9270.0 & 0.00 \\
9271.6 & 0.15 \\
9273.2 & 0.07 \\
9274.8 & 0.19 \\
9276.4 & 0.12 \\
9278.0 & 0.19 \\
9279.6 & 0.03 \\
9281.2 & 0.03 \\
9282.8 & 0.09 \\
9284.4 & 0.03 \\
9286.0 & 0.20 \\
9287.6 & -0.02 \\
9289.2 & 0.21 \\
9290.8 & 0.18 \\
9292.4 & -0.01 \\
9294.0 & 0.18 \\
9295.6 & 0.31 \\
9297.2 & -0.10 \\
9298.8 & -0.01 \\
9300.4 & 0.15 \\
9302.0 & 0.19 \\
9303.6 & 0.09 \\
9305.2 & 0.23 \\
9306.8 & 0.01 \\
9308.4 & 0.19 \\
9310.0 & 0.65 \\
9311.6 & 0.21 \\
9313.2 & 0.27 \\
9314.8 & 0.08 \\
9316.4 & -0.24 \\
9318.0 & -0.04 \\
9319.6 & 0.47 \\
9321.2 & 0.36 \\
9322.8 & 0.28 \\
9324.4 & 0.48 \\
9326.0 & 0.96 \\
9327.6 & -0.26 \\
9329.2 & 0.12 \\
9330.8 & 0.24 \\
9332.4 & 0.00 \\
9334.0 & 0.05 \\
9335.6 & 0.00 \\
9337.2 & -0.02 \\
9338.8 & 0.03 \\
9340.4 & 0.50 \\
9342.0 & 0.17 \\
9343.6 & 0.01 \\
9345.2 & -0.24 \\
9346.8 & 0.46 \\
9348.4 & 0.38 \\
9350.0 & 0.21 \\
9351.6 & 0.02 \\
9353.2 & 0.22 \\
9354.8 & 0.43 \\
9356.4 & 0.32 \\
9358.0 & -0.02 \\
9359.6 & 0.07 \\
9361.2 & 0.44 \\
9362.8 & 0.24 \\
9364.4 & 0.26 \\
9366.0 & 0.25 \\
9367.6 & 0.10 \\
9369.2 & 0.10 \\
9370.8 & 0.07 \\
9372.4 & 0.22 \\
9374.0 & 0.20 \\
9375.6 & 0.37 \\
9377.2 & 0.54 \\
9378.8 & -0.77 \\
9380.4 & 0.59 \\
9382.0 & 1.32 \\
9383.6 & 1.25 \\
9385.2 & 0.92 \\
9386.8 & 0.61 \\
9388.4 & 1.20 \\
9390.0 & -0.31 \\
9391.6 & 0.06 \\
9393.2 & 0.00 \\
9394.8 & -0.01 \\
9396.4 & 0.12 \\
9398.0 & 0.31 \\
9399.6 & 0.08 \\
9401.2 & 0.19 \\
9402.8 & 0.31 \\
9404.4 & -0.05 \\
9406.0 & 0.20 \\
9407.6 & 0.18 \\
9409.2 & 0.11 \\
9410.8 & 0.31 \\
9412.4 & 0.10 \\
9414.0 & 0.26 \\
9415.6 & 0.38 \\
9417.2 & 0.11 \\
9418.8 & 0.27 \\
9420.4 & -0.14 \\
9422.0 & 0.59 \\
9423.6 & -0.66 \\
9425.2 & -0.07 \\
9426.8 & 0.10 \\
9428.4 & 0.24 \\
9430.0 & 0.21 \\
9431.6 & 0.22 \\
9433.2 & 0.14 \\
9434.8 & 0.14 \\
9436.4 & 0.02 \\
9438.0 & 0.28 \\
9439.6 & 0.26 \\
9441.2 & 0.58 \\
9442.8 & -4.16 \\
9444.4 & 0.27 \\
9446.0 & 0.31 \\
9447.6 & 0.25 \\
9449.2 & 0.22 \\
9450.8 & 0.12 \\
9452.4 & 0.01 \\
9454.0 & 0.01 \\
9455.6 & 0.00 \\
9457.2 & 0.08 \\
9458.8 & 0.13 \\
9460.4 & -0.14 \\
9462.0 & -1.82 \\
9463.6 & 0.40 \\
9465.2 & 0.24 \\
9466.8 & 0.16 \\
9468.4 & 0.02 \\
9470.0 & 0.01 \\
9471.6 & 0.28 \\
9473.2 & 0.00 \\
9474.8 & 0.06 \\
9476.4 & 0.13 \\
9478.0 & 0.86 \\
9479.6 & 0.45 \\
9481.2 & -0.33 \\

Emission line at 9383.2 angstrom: H-beta 4861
